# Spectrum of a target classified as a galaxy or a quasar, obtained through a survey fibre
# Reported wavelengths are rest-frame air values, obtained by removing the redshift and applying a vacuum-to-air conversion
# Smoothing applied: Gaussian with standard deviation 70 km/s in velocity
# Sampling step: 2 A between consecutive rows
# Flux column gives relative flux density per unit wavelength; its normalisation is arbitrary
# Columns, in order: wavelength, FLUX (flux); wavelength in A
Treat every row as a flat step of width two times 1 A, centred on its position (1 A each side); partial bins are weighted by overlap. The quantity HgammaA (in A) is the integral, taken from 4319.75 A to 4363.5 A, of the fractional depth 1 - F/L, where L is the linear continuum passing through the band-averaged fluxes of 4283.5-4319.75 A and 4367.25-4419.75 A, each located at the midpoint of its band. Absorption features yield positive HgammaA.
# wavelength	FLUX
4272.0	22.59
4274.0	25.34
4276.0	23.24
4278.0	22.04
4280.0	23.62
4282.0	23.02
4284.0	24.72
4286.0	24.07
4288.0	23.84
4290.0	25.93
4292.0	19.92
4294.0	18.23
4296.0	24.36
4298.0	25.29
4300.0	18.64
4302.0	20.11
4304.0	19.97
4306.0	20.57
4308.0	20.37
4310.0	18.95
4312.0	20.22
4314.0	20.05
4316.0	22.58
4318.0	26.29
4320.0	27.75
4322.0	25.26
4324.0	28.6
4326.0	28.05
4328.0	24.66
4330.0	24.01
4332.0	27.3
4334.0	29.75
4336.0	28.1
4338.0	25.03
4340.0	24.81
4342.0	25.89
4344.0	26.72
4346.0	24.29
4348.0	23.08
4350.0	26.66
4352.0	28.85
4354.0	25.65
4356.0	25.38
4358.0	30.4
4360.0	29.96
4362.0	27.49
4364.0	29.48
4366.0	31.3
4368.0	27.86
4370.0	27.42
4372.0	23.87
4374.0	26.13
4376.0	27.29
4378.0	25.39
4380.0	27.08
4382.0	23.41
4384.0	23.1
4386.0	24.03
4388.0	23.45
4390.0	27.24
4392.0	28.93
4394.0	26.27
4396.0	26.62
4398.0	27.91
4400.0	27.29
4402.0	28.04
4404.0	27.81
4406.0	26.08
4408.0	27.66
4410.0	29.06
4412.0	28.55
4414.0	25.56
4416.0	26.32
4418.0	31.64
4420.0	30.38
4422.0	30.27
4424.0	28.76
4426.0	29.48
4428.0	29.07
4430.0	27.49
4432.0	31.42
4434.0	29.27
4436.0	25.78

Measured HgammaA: -4.9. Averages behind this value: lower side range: 22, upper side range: 26.7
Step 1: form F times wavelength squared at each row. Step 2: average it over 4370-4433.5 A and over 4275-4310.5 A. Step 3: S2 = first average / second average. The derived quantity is 1.30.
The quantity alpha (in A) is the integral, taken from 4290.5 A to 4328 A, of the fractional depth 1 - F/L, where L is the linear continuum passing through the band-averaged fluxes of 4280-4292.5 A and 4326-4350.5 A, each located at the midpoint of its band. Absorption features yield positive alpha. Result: 3.2 A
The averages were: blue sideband 23.7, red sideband 25.9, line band 22.6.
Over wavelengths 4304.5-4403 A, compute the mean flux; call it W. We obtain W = 25.9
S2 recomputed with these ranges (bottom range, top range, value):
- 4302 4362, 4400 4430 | 1.17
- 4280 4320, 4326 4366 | 1.24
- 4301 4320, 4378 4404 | 1.27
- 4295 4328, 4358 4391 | 1.19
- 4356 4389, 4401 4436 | 1.09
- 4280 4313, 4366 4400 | 1.25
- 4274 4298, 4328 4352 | 1.15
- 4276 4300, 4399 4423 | 1.30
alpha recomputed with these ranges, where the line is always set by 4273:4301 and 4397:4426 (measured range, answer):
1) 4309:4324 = 0.6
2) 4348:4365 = -1.1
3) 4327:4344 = -0.8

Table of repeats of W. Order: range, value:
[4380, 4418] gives 26.7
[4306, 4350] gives 24.8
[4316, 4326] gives 26.6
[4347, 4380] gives 27.3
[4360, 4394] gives 26.6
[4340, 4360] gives 26.4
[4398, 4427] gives 28.3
